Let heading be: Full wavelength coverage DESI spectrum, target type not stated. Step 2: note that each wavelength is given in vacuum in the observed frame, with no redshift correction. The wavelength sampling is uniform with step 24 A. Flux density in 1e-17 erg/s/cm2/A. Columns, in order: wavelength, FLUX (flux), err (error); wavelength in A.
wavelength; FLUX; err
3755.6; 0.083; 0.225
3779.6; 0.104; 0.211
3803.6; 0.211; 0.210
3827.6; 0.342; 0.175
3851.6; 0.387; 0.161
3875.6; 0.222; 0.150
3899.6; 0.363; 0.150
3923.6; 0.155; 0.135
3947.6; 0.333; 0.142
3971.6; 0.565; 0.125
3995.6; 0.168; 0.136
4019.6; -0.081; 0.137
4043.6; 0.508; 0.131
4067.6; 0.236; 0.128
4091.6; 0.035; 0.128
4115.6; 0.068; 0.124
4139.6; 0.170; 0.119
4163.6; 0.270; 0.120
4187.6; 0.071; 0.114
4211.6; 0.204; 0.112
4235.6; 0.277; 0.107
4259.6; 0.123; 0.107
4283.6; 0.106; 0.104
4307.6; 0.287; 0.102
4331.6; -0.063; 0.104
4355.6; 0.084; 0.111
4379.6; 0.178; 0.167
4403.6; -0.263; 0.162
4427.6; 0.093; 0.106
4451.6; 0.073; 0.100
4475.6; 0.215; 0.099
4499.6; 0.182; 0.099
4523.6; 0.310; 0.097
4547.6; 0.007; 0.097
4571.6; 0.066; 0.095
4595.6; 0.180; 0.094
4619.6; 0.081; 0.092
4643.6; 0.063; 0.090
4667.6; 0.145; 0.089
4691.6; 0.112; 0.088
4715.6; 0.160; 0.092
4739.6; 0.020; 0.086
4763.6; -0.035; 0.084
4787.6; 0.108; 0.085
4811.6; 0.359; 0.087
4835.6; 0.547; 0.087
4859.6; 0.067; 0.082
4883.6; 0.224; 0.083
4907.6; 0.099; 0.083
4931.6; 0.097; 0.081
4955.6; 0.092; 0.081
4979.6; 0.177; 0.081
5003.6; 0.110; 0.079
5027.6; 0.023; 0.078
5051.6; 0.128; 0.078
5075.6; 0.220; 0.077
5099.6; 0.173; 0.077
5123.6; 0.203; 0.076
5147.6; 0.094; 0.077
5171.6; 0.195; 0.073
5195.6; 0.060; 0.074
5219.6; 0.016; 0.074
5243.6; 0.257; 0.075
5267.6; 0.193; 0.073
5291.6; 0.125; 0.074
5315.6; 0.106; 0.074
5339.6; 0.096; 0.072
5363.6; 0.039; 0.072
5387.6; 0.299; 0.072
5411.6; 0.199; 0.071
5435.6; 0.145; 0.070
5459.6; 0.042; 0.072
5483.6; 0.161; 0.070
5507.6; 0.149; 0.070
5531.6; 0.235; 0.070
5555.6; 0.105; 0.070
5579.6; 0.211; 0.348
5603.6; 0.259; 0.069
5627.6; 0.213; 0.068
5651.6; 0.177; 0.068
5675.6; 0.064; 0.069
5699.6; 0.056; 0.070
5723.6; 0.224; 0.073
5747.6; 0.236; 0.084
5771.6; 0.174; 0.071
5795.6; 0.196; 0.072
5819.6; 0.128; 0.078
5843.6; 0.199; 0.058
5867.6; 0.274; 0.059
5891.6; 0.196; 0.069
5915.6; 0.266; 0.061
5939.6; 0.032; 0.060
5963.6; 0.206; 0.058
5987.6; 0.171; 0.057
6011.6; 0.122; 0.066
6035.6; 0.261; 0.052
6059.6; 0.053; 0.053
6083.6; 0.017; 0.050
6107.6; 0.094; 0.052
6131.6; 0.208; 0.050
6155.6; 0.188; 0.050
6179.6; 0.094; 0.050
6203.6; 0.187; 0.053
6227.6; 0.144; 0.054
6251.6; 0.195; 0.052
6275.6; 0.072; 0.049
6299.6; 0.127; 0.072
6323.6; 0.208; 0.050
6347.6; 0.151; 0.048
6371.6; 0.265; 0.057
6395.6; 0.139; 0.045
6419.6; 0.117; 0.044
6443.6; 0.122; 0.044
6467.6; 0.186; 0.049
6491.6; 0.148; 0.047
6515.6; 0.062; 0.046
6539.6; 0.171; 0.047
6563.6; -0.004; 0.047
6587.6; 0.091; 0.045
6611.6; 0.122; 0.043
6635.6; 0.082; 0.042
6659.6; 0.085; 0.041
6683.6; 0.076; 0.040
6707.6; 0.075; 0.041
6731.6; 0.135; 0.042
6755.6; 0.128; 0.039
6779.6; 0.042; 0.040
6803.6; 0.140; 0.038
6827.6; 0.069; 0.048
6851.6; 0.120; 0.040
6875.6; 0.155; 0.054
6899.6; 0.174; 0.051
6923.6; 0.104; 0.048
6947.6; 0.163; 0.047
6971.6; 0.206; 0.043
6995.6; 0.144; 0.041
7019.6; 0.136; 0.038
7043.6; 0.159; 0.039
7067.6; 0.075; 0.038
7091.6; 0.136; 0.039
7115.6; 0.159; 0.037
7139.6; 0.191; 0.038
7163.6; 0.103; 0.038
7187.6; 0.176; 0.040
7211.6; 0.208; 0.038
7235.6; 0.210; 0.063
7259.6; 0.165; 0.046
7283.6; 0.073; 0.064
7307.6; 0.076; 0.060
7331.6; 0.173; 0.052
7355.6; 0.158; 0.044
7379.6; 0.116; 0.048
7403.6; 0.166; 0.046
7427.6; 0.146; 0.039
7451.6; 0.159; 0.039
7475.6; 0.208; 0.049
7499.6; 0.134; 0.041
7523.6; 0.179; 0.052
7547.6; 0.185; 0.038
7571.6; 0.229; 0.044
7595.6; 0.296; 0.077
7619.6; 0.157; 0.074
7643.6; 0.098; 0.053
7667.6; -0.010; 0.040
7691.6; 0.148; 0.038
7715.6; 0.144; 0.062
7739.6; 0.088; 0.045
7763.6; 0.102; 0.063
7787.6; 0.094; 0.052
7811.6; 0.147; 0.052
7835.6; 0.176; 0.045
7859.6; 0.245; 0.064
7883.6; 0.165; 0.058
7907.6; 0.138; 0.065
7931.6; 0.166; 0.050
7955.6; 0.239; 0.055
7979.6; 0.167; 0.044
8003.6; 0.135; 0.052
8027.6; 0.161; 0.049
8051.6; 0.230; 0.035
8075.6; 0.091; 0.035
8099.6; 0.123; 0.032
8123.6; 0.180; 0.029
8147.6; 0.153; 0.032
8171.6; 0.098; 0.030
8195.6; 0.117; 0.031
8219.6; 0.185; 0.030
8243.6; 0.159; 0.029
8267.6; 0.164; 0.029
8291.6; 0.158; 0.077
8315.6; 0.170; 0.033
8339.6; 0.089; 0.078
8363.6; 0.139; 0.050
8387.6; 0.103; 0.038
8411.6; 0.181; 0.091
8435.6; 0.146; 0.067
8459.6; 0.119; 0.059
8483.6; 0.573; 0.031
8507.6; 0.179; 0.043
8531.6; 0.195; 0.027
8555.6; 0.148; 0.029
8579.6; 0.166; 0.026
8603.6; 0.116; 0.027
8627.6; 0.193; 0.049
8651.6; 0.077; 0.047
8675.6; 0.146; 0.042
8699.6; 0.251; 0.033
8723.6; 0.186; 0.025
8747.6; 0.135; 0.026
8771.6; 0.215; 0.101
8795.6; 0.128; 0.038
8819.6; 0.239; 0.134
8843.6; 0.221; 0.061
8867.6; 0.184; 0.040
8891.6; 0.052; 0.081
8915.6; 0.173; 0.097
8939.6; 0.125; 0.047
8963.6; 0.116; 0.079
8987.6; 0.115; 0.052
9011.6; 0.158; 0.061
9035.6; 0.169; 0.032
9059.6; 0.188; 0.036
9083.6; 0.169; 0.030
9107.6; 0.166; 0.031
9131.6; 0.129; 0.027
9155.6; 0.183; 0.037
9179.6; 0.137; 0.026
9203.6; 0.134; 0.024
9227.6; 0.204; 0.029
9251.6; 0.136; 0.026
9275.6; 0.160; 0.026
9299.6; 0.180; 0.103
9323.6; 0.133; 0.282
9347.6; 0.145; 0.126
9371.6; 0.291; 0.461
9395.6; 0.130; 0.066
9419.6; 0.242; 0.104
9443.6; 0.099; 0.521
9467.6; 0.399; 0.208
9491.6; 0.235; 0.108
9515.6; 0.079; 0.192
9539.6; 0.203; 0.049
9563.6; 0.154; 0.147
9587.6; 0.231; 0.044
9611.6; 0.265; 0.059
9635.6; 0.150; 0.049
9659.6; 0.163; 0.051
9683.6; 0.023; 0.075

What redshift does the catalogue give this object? 0.29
